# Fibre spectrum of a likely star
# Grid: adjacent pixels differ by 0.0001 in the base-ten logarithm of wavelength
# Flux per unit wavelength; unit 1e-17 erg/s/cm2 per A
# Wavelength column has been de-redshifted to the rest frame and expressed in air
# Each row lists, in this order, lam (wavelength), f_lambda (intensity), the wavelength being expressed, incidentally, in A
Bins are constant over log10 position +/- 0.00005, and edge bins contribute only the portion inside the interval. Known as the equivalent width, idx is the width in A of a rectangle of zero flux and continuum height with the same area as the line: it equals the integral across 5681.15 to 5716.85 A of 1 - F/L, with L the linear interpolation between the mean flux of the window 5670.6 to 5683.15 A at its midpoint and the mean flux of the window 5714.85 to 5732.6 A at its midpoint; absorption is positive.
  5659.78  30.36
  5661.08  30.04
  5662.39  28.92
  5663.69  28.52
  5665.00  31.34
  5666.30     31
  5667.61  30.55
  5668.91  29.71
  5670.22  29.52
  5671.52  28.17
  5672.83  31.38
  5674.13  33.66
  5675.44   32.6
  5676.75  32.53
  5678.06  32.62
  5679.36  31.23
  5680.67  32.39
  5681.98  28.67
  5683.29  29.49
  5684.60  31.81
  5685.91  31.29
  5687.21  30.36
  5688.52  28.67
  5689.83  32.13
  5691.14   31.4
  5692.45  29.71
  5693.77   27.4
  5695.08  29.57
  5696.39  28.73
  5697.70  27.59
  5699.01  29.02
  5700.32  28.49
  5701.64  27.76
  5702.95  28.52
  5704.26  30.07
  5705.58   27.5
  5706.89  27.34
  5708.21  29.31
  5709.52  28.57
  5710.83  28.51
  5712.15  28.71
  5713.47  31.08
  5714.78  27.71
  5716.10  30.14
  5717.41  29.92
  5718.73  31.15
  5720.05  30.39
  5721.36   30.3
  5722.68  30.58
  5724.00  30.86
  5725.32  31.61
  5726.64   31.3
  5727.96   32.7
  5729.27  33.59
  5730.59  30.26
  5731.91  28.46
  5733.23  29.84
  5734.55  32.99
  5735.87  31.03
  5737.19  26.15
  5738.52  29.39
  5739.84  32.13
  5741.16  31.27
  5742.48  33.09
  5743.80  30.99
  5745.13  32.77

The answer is 2.1 A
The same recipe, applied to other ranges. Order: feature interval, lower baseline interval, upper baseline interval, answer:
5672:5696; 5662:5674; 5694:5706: -1.27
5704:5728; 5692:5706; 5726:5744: -0.08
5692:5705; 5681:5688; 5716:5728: 0.81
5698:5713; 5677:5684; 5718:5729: 1.24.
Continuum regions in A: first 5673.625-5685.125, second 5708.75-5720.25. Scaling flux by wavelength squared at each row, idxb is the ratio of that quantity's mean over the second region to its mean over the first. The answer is 0.95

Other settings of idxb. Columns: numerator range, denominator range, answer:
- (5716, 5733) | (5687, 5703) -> 1.07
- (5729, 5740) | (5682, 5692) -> 1.00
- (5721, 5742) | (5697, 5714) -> 1.09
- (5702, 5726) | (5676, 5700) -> 0.99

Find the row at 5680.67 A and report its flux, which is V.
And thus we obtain 32.39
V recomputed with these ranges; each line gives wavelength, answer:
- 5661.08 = 30.04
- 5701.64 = 27.76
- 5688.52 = 28.67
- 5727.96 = 32.7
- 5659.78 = 30.36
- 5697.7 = 27.59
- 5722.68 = 30.58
